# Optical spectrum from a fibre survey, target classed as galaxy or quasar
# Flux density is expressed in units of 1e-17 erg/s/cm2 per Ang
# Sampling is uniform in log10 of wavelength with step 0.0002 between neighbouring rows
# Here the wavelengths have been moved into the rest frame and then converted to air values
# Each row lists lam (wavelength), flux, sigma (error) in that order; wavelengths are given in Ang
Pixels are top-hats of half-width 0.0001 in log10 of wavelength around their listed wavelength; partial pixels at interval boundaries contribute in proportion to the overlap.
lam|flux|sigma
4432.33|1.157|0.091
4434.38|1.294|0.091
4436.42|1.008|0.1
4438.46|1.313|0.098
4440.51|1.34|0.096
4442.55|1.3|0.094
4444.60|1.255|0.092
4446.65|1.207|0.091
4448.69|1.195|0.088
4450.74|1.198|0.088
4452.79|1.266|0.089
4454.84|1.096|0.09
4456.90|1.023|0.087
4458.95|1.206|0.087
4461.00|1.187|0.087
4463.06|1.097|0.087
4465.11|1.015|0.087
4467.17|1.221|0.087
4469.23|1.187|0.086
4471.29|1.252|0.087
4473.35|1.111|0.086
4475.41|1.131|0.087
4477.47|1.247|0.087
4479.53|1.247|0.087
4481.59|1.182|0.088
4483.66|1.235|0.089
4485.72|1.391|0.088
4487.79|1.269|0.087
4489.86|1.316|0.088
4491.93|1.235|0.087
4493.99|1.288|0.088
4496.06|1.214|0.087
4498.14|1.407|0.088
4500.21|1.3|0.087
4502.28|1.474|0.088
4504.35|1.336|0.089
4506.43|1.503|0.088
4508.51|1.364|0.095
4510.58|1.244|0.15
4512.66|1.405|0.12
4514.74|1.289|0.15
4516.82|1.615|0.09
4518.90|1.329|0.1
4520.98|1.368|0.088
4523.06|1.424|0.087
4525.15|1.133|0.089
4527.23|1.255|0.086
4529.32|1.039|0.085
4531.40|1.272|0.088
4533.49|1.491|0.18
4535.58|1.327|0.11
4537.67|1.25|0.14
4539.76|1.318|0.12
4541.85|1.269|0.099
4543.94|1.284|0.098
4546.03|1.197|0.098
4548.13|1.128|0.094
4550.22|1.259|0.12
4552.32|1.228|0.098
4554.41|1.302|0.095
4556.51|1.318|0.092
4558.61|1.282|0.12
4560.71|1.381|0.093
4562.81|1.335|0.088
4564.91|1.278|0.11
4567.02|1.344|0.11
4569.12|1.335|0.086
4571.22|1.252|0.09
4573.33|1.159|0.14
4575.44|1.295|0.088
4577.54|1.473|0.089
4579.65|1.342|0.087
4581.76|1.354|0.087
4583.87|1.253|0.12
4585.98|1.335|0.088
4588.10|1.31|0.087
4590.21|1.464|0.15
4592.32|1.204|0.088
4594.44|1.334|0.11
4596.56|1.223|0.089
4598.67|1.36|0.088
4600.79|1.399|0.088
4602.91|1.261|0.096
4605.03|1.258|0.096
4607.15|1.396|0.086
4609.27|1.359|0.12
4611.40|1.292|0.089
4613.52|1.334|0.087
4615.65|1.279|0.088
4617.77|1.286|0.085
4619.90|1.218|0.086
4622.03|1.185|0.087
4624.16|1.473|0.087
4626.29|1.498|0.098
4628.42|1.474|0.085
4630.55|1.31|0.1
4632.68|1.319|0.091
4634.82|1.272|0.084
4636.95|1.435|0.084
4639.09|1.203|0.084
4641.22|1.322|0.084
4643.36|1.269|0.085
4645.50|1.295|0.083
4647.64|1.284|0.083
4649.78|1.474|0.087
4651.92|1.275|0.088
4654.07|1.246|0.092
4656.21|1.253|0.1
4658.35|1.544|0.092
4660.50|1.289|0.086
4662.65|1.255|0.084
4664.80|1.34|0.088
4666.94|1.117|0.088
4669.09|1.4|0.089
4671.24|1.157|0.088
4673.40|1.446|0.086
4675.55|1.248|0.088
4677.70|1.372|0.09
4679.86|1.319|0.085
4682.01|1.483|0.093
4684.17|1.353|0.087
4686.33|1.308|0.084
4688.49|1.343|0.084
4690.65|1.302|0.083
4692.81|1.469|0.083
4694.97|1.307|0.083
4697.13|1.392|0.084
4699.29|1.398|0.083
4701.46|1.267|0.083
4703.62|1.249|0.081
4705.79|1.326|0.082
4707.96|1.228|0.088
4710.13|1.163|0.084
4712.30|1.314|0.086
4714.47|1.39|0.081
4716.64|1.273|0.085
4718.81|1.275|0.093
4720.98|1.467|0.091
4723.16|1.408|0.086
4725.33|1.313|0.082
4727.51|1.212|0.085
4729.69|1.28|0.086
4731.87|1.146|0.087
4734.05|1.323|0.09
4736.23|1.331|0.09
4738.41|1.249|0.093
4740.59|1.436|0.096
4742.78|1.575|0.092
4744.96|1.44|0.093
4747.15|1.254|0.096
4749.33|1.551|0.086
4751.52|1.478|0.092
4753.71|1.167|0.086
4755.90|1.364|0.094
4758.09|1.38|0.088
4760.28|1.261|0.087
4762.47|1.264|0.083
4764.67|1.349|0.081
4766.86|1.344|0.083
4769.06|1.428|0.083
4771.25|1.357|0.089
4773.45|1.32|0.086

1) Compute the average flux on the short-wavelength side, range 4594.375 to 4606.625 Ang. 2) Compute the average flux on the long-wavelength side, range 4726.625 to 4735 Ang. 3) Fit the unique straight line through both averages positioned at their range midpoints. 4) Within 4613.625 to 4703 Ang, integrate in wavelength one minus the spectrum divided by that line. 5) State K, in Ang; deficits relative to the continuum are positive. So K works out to -3.60 Ang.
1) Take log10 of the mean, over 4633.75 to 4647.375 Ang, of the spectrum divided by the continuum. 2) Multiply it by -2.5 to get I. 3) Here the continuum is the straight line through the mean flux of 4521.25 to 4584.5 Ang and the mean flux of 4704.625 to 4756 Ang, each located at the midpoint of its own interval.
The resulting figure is 0.01 mag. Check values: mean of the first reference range 1.29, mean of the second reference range 1.33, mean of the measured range 1.3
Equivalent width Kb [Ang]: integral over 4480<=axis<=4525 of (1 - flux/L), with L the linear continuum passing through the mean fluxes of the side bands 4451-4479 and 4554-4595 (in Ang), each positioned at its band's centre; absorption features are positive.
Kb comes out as -4.6 Ang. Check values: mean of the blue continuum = 1.16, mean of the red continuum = 1.32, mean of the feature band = 1.34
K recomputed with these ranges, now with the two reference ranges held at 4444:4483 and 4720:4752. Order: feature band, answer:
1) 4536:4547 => -0.35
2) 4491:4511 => -2.32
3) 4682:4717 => 0.33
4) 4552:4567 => -0.84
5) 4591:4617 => -0.79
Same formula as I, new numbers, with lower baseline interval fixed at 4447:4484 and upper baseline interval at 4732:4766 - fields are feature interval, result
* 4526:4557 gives -0.04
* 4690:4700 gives -0.05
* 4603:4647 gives -0.04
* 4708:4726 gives 0.01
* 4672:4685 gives -0.04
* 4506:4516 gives -0.13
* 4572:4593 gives -0.06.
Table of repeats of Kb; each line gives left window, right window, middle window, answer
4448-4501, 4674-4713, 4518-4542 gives -1.0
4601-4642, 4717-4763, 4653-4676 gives 0.5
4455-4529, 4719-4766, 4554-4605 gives -0.8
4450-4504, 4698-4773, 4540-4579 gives -0.8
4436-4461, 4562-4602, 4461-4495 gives 0.5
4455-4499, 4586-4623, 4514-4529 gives -1.1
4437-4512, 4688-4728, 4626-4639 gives -0.7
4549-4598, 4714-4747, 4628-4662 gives -0.1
